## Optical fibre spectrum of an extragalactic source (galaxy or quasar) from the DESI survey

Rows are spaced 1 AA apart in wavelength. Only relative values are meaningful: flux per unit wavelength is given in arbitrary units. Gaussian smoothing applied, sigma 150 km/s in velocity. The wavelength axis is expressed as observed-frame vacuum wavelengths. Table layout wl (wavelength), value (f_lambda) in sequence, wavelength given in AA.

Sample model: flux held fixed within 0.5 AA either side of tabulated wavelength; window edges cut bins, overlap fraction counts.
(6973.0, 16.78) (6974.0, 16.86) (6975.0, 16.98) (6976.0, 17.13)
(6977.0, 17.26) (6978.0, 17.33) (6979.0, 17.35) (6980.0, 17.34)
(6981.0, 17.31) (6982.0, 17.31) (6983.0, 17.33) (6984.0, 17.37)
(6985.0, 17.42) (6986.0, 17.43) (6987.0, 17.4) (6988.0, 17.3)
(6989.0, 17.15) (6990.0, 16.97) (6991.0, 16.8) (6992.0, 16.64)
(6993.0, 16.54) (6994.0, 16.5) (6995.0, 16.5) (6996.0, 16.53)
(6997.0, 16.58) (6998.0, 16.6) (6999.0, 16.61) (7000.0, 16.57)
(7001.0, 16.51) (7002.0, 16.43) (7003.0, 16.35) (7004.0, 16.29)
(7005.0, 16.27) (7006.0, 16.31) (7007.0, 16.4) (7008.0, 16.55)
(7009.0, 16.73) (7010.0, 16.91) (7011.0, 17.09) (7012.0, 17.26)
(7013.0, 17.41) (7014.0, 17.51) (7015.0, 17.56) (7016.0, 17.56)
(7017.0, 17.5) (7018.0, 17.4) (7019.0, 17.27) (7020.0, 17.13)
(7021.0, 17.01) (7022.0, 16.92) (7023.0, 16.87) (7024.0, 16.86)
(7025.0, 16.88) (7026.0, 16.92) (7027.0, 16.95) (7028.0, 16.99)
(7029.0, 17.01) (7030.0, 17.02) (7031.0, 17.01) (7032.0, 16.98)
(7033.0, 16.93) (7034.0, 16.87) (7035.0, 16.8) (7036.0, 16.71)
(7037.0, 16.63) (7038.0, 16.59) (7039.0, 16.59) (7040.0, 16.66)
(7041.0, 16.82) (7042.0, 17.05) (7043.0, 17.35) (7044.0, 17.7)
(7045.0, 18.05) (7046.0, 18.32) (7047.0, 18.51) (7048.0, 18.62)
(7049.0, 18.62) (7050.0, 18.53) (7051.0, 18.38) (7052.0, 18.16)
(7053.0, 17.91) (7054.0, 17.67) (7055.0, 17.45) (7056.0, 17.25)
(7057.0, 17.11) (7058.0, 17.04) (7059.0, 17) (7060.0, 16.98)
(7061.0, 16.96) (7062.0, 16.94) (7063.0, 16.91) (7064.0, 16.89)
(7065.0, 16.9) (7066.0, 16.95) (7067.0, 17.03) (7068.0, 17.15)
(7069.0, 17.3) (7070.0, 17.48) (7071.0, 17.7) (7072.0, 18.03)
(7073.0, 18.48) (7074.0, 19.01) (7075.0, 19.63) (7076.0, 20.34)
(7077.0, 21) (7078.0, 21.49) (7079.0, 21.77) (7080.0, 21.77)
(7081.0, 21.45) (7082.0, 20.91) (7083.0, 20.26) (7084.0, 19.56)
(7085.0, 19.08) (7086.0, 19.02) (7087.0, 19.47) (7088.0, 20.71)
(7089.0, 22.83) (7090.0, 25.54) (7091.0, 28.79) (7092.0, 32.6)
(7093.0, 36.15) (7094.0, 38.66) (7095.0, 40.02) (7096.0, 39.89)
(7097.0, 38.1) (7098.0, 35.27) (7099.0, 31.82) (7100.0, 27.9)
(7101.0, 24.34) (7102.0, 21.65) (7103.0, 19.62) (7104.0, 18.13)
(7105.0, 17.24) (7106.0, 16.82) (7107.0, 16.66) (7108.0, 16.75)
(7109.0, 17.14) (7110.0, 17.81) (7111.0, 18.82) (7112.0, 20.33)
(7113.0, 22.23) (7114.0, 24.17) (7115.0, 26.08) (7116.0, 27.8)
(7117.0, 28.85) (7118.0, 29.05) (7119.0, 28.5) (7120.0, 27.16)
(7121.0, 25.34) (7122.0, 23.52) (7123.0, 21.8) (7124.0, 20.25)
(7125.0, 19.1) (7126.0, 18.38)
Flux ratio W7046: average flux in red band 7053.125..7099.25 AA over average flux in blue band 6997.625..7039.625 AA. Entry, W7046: 1.31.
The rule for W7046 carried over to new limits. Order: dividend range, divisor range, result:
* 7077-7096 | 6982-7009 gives 1.51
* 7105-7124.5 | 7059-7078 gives 1.25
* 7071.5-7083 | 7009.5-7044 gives 1.19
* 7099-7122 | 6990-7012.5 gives 1.36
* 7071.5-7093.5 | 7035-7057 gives 1.26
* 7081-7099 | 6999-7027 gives 1.65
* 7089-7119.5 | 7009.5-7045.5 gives 1.53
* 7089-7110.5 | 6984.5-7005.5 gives 1.59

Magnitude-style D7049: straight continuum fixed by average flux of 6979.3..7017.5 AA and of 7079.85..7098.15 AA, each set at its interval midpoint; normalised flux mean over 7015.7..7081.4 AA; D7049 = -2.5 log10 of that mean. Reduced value 0.262 mag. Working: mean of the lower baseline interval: 16.9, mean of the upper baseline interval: 27.3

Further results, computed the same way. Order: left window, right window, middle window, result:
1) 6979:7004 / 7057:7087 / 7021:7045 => 0.053 mag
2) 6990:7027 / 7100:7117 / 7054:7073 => 0.108 mag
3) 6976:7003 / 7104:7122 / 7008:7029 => 0.067 mag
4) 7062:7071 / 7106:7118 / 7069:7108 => -0.223 mag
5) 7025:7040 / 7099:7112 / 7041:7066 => 0.010 mag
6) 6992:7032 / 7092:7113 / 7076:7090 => 0.143 mag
